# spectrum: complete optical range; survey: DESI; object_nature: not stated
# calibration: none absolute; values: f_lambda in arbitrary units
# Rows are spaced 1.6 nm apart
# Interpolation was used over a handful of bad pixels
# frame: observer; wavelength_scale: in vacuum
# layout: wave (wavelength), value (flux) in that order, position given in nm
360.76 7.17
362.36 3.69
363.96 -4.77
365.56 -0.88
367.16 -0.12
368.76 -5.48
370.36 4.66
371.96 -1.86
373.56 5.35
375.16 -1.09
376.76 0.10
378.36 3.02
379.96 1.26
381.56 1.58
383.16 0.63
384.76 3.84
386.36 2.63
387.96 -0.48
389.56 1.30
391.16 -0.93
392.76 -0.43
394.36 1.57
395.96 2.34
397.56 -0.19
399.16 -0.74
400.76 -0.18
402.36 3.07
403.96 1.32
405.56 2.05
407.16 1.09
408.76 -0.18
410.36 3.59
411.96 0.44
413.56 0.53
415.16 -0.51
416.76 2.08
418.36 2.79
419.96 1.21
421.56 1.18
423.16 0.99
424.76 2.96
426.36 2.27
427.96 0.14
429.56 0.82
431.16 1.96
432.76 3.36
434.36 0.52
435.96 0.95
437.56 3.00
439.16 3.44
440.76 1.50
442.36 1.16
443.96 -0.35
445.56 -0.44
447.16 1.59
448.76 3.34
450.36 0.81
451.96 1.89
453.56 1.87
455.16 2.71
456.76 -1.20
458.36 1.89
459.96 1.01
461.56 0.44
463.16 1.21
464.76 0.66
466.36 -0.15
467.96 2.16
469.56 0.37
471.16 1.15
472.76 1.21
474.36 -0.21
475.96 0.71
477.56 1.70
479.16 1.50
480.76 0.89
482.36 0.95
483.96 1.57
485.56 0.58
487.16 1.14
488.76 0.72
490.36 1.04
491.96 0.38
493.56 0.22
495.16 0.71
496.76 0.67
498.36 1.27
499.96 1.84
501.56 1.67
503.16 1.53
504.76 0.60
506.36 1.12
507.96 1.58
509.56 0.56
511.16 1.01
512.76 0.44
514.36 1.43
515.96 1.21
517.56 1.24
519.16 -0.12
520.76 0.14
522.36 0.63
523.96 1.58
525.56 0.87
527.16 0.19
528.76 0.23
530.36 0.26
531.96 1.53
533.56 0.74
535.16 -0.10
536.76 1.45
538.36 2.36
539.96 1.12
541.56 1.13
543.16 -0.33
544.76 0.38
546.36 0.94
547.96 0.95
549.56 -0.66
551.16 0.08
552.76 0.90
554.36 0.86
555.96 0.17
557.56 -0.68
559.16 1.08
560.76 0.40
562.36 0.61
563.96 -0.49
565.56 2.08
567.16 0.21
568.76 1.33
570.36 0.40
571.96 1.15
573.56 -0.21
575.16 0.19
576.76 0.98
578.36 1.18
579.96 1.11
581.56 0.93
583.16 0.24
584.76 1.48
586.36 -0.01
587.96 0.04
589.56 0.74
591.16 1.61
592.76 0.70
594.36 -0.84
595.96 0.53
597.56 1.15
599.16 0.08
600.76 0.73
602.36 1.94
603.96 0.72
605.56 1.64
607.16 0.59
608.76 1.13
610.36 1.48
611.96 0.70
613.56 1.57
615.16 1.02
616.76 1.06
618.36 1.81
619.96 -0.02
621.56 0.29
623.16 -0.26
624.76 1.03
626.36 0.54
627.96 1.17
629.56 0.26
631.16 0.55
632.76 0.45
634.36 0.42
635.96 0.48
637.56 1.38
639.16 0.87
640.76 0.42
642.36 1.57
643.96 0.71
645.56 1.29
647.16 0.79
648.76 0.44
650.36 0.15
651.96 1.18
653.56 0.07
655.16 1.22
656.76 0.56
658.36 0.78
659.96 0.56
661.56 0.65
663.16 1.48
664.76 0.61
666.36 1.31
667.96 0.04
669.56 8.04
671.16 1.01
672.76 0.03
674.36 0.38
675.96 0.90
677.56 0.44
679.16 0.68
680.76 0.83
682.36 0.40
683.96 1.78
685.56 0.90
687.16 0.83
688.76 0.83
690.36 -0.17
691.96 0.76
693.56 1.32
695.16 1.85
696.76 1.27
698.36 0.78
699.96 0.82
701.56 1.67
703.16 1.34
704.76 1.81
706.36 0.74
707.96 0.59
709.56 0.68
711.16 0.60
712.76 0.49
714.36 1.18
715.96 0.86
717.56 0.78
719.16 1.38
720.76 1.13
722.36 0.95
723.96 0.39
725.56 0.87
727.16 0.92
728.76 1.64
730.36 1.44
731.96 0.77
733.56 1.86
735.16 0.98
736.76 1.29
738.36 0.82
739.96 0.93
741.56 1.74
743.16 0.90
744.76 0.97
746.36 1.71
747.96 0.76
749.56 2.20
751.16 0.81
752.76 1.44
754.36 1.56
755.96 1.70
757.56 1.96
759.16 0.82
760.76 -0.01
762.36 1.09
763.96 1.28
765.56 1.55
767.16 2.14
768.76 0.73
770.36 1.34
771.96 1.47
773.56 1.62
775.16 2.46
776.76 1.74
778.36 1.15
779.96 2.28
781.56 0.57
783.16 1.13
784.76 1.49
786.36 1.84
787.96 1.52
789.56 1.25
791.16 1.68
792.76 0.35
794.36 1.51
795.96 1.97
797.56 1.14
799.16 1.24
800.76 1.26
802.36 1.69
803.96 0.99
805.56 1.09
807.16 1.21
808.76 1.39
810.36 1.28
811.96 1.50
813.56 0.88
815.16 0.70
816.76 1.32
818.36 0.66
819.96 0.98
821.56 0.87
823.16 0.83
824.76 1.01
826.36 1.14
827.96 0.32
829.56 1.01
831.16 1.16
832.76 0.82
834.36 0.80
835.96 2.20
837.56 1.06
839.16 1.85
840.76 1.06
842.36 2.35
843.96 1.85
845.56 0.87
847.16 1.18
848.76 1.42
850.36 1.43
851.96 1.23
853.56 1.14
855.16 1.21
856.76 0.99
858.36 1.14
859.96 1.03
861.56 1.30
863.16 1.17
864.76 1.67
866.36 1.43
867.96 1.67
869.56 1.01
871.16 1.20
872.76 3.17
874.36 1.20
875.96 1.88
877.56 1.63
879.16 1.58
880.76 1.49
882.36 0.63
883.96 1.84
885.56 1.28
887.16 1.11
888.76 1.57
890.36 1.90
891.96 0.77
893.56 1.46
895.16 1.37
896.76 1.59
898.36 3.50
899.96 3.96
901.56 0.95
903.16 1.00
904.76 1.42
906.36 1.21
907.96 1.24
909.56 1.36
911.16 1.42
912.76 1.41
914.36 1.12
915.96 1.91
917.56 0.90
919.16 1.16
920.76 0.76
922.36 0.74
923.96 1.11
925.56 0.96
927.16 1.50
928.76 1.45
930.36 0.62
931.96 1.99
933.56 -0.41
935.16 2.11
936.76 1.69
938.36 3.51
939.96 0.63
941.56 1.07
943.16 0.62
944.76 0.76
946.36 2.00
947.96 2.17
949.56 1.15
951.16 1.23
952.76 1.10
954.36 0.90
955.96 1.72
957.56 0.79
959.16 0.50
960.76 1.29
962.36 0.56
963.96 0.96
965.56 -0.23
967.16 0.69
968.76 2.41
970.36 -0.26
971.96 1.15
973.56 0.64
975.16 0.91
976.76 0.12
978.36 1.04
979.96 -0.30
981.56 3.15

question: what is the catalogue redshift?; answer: 0.80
